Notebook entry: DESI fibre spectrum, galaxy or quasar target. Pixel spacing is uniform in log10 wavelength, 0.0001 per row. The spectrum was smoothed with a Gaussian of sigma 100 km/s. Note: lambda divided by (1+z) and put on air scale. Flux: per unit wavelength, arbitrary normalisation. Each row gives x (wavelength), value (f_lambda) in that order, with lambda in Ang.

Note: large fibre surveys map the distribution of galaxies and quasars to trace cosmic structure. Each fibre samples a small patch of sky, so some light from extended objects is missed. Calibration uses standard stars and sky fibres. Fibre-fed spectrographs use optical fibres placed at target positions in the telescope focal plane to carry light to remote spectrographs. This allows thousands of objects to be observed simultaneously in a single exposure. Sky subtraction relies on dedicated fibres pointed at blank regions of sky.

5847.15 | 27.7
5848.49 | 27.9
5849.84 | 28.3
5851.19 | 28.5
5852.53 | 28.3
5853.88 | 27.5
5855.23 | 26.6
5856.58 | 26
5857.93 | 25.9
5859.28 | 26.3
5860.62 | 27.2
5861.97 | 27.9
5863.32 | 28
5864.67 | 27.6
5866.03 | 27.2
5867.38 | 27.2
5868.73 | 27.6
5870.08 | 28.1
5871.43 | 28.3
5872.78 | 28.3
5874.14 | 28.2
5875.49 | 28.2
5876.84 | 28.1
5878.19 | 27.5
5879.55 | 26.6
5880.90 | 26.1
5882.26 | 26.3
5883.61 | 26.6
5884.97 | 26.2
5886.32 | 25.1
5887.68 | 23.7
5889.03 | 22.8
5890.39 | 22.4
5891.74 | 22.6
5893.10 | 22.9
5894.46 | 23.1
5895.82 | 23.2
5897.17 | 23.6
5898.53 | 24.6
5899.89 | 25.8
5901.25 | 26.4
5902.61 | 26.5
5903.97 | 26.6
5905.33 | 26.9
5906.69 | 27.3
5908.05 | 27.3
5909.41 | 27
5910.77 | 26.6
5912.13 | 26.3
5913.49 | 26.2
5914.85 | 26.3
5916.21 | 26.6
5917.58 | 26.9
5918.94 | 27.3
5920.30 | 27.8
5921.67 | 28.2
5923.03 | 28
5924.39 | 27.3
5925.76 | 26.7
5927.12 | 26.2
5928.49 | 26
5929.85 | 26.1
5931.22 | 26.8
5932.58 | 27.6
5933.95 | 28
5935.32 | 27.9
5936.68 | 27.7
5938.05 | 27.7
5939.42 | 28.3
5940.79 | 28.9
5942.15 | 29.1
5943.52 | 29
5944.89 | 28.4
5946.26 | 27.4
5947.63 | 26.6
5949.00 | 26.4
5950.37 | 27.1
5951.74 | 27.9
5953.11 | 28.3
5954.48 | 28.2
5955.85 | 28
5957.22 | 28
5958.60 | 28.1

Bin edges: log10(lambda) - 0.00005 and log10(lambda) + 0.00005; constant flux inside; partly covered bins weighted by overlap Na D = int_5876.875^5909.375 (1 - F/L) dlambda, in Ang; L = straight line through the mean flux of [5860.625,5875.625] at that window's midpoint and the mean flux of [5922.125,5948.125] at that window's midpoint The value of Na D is 2.83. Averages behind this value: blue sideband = 27.8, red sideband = 27.6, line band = 25.3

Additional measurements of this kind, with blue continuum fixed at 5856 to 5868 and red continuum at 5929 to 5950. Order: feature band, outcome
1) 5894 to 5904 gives 0.89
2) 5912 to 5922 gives 0.21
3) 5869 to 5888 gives 0.11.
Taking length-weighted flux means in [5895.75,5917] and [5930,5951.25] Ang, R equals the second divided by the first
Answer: 1.06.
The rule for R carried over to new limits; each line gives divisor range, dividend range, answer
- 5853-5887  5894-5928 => 0.97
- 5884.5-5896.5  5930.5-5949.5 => 1.18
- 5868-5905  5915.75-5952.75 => 1.07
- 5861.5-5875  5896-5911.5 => 0.94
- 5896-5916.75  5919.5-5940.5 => 1.04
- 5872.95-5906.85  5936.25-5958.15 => 1.10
